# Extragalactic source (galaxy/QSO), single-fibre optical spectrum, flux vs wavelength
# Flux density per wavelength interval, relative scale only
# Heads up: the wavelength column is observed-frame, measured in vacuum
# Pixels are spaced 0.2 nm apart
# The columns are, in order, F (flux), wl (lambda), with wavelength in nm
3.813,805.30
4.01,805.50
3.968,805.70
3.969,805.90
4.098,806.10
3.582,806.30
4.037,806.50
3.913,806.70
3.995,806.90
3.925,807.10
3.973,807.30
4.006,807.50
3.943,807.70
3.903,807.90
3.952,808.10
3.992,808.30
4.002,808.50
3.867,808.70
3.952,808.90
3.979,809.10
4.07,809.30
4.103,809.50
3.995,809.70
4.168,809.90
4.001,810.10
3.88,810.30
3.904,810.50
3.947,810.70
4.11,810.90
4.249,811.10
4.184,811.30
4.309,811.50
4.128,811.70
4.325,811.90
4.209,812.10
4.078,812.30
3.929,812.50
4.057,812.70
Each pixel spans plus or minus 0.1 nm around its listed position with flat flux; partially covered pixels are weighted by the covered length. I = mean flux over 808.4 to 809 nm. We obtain 3.94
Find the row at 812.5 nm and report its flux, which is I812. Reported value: 3.929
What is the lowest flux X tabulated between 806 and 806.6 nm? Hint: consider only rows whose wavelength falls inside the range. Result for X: 3.582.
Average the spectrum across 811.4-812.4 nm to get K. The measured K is 4.21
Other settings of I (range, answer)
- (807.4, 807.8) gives 3.97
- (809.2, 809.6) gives 4.09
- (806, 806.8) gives 3.91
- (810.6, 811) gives 4.03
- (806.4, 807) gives 3.98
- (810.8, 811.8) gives 4.2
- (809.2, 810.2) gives 4.07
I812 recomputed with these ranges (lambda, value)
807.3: 3.973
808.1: 3.952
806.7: 3.913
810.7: 3.947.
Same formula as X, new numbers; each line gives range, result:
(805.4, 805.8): 3.968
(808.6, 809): 3.867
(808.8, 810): 3.952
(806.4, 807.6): 3.913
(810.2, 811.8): 3.88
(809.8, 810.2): 4.001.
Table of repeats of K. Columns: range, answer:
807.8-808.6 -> 3.96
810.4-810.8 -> 3.93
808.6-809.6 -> 3.99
